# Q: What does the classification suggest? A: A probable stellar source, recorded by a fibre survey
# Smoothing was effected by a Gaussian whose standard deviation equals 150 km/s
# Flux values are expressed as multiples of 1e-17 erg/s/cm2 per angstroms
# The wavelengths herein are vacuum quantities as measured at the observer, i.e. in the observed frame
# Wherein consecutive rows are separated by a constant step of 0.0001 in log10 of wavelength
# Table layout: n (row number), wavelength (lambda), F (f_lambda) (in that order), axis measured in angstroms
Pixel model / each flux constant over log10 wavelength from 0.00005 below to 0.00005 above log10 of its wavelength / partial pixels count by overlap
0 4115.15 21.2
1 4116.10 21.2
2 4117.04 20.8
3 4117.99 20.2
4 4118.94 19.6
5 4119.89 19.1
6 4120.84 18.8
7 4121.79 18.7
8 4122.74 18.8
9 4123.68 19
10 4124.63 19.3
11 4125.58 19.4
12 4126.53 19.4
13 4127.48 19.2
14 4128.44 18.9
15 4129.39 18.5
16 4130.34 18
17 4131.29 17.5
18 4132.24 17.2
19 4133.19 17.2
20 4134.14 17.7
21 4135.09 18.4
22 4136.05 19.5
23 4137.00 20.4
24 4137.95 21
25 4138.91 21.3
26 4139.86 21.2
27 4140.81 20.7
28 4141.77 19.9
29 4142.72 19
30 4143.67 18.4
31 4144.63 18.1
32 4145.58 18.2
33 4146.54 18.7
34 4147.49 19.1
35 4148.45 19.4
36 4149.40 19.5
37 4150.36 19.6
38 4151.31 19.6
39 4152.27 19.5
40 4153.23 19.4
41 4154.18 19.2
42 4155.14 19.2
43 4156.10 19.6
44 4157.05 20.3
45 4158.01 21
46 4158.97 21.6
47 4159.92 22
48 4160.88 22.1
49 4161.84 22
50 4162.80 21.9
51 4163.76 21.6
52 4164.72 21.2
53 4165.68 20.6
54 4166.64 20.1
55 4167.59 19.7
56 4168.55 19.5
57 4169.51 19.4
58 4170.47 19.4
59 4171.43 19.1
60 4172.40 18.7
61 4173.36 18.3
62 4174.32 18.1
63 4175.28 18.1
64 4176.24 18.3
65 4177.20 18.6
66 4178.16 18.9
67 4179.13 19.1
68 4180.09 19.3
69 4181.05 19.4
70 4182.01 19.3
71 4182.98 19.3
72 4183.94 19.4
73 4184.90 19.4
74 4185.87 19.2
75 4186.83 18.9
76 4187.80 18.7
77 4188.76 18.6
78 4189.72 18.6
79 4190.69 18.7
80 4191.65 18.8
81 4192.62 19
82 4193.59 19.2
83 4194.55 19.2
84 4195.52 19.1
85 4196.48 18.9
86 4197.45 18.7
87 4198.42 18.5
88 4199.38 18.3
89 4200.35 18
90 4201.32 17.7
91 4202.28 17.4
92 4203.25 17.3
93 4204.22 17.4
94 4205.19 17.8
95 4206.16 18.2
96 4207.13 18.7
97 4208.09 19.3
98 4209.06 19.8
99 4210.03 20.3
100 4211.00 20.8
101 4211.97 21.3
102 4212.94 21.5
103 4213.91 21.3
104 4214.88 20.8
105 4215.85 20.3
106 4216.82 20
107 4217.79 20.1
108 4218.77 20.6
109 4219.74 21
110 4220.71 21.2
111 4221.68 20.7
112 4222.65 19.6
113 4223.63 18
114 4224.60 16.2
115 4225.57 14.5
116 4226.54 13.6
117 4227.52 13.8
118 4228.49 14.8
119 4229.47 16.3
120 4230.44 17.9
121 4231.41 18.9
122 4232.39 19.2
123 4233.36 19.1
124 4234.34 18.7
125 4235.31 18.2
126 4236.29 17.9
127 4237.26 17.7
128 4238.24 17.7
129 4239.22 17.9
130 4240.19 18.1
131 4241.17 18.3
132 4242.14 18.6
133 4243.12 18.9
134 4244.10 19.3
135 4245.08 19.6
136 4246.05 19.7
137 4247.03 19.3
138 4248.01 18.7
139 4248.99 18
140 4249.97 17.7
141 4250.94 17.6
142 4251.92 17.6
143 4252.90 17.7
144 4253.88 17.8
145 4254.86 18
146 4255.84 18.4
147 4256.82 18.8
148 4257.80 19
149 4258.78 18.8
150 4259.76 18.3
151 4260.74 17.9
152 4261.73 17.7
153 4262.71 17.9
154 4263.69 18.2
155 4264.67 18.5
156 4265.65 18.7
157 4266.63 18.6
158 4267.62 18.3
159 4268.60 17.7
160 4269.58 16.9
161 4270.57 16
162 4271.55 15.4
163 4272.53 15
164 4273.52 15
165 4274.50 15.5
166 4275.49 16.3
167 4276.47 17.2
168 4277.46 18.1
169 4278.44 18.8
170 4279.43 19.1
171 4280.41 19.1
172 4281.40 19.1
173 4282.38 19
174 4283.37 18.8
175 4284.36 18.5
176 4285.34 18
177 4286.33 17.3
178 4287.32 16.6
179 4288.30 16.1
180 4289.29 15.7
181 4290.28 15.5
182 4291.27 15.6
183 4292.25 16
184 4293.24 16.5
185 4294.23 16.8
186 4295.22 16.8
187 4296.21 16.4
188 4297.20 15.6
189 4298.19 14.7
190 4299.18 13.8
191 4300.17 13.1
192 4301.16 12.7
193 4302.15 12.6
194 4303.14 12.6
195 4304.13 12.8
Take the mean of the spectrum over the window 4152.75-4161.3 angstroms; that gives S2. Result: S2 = 20.5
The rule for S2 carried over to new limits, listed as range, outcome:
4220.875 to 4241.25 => 17.5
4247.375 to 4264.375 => 18.1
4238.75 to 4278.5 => 17.9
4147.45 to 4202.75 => 19.4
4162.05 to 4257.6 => 18.8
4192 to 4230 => 18.7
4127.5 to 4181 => 19.5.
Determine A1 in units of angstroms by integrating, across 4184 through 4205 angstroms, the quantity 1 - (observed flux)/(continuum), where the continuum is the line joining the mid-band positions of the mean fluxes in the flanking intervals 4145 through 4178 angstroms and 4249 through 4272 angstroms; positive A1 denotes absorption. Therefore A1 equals 0.6 angstroms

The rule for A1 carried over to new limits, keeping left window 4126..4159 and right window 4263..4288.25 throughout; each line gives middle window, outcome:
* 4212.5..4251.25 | -0.9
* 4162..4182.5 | -0.7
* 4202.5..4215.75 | -0.8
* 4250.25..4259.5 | -0.2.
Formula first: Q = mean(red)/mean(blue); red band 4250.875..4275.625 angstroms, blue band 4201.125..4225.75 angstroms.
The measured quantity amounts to 0.90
